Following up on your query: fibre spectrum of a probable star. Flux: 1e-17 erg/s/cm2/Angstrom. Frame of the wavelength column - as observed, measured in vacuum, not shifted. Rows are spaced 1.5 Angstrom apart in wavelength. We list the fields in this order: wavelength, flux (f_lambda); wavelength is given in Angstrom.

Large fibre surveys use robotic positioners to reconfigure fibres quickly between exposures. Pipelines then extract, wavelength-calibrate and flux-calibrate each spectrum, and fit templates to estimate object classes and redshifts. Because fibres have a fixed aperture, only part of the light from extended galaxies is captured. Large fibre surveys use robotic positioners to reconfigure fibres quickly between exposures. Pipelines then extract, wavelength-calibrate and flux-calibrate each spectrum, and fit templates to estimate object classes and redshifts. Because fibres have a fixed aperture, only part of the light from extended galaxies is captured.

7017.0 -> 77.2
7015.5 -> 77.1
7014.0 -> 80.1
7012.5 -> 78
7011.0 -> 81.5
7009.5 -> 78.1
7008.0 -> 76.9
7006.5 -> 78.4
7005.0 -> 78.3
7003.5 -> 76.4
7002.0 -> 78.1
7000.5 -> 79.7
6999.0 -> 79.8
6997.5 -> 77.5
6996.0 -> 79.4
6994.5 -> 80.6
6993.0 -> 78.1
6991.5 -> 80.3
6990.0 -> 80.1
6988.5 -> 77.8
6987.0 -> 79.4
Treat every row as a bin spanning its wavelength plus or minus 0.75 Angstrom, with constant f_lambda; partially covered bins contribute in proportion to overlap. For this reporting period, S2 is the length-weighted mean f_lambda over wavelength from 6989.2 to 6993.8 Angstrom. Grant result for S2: 79.5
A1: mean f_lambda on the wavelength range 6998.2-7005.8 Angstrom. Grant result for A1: 78.5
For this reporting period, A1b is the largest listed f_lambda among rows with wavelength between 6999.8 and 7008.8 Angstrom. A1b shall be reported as 79.7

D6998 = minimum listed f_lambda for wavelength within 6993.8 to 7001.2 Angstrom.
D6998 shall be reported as 77.5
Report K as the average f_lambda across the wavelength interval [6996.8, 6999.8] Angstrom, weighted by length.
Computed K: 78.7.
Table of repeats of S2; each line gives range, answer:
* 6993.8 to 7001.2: 79.4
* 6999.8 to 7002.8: 78.8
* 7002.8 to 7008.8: 77.5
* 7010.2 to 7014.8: 79.8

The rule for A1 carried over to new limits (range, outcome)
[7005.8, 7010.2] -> 77.8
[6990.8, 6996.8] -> 79.6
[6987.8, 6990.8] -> 79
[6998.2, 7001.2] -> 79.7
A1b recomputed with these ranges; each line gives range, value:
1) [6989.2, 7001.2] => 80.6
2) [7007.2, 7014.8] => 81.5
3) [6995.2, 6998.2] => 79.4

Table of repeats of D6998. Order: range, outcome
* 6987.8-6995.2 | 77.8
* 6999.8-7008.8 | 76.4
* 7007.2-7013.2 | 76.9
